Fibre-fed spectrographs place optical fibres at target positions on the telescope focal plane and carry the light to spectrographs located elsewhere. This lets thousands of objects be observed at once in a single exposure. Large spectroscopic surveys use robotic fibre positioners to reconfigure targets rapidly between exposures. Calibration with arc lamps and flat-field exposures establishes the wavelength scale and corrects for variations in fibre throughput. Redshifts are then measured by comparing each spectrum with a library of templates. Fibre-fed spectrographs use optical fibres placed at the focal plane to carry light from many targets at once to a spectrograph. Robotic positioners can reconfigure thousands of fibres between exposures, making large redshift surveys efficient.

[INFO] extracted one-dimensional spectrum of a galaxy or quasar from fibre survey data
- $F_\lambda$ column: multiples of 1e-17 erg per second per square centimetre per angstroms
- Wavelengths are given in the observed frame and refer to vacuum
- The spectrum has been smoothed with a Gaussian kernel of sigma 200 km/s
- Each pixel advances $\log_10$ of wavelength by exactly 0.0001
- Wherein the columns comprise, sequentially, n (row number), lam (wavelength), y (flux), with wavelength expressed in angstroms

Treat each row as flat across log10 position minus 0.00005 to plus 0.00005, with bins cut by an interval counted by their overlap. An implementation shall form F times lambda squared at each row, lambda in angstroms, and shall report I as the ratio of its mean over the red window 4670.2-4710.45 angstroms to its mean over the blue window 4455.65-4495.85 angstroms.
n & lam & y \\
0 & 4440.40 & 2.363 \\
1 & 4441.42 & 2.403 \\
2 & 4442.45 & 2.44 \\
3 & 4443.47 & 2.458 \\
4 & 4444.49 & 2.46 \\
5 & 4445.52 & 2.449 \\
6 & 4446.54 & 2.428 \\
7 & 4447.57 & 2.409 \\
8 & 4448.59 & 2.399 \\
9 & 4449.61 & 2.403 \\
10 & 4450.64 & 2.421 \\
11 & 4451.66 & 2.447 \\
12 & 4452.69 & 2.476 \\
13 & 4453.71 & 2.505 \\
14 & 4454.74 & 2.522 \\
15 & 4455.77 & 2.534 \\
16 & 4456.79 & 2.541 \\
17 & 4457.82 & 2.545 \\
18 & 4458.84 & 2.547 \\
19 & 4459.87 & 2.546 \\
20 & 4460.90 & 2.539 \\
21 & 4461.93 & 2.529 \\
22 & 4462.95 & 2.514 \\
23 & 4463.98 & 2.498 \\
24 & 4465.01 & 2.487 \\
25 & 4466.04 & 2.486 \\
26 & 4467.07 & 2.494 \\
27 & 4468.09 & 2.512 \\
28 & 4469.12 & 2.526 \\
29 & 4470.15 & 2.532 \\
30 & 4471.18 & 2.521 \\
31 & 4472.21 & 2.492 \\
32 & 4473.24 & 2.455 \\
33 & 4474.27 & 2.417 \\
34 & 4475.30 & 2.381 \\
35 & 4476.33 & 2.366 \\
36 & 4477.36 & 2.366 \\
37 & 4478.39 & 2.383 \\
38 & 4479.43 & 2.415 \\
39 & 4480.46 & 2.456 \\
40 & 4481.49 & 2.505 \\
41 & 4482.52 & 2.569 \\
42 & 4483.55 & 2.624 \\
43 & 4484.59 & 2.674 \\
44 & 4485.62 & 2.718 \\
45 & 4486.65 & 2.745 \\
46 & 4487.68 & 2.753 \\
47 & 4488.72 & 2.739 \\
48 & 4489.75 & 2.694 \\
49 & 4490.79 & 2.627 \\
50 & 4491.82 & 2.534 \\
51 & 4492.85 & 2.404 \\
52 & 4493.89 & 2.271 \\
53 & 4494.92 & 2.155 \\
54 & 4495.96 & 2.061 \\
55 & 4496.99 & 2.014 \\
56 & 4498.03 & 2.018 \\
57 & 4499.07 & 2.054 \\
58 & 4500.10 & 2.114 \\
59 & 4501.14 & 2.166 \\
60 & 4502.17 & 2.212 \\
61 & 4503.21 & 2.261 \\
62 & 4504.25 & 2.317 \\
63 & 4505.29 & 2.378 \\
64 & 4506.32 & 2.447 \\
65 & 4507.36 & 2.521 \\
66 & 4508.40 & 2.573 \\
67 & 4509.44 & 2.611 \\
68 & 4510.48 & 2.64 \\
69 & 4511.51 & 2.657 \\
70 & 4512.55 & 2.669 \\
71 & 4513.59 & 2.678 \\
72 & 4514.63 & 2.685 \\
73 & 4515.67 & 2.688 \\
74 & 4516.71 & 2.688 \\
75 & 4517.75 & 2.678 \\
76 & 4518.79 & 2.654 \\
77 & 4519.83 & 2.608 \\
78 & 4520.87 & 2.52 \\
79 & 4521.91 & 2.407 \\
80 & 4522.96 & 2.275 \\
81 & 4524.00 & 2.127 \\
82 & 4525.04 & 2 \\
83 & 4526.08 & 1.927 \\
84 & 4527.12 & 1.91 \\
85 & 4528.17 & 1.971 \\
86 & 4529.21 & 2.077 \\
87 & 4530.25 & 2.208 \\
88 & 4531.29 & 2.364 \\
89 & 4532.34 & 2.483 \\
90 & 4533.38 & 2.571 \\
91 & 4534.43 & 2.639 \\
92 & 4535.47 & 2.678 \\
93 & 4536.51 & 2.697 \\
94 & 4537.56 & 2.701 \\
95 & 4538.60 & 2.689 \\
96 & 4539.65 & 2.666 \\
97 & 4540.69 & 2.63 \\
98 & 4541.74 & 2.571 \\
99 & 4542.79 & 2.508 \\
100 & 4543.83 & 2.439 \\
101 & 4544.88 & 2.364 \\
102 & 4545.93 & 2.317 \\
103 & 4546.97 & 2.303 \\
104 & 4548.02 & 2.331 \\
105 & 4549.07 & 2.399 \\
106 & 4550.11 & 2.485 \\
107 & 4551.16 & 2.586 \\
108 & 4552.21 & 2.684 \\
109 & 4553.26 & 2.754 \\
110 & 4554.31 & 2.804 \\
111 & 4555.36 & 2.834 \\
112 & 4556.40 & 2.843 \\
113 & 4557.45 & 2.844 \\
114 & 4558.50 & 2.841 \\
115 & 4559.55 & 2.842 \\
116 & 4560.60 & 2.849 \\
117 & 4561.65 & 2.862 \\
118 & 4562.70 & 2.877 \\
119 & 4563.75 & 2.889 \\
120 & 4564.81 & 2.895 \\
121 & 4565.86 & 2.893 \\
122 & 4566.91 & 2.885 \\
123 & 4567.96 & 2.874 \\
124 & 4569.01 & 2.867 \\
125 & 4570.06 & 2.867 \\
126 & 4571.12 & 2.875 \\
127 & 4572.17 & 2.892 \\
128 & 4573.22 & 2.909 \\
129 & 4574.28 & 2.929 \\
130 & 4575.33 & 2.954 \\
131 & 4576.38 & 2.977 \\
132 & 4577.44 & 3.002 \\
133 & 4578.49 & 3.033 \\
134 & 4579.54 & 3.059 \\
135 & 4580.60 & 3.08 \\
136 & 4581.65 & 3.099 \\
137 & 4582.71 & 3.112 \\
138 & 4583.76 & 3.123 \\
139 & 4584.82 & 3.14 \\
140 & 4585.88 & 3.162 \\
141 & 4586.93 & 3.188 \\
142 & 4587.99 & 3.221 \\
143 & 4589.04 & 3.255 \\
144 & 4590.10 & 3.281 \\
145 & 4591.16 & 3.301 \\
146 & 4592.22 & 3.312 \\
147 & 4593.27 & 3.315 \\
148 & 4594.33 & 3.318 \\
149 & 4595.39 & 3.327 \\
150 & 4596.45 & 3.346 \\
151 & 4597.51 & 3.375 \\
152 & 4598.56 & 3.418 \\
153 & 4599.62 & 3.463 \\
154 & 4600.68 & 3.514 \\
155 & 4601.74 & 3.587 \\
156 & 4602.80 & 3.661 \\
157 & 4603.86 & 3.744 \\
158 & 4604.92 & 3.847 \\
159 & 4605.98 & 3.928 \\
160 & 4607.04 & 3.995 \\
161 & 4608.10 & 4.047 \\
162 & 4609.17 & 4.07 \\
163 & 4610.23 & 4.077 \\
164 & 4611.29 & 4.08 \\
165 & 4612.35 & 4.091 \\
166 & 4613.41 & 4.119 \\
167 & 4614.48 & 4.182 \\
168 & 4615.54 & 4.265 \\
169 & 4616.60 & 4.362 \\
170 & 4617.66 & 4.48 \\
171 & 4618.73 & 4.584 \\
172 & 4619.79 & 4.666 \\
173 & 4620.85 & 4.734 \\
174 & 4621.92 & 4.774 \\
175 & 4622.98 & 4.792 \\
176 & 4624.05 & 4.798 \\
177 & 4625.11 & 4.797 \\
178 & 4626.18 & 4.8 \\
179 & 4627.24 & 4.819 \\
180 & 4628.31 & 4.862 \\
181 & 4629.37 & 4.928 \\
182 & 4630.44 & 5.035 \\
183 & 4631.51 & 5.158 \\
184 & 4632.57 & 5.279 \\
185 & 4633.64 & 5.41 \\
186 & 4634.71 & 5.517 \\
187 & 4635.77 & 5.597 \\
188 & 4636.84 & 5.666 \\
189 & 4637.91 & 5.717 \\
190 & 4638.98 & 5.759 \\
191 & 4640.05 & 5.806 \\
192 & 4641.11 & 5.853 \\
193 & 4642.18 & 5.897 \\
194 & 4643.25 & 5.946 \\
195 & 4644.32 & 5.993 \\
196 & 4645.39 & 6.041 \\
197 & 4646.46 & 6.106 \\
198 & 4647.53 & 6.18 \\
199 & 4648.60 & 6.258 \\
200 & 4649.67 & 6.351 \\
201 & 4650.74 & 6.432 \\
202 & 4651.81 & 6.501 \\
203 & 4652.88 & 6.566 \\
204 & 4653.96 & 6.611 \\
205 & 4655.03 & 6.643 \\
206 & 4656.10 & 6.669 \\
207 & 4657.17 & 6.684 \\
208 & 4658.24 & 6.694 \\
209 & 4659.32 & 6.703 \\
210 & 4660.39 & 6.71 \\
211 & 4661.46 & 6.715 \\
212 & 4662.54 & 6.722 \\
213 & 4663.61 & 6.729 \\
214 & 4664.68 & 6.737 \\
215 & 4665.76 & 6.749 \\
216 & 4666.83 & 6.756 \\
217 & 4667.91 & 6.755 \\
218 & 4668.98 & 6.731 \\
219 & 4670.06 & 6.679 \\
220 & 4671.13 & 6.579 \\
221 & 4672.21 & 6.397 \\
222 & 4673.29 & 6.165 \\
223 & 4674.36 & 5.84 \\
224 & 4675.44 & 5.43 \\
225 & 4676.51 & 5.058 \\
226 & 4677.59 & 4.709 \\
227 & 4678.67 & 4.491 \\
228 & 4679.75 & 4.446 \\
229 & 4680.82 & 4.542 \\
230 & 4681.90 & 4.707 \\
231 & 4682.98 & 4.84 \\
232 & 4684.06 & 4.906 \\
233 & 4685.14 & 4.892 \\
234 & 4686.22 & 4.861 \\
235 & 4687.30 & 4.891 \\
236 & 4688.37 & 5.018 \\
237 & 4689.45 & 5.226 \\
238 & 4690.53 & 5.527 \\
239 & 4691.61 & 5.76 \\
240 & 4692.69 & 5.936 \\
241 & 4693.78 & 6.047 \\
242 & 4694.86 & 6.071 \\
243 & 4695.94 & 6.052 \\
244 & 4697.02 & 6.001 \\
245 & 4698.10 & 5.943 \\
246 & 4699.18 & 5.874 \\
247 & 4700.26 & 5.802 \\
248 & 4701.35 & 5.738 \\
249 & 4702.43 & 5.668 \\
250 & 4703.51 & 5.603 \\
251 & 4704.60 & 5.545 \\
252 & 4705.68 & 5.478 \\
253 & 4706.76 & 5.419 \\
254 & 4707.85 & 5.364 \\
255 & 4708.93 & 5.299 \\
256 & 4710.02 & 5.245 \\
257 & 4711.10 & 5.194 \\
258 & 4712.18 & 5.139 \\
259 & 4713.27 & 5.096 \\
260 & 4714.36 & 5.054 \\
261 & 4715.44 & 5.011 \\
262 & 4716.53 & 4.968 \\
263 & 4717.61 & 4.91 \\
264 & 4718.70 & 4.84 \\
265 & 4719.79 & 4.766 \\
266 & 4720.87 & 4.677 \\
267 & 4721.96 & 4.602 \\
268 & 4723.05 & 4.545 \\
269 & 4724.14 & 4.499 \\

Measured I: 2.39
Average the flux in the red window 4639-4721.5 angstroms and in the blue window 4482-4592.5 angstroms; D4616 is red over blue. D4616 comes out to 2.18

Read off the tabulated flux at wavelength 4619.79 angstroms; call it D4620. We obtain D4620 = 4.666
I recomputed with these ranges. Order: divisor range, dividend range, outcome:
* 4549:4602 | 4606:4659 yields 1.80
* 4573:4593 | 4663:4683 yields 1.94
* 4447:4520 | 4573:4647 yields 1.80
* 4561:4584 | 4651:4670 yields 2.35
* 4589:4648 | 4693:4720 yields 1.24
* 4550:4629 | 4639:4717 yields 1.73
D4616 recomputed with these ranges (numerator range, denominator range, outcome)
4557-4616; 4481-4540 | 1.35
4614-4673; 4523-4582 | 2.19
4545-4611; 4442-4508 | 1.27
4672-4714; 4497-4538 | 2.24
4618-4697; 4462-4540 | 2.33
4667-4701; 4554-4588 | 1.89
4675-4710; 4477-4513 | 2.19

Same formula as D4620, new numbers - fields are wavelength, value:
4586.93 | 3.188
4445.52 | 2.449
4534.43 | 2.639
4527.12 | 1.91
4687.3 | 4.891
